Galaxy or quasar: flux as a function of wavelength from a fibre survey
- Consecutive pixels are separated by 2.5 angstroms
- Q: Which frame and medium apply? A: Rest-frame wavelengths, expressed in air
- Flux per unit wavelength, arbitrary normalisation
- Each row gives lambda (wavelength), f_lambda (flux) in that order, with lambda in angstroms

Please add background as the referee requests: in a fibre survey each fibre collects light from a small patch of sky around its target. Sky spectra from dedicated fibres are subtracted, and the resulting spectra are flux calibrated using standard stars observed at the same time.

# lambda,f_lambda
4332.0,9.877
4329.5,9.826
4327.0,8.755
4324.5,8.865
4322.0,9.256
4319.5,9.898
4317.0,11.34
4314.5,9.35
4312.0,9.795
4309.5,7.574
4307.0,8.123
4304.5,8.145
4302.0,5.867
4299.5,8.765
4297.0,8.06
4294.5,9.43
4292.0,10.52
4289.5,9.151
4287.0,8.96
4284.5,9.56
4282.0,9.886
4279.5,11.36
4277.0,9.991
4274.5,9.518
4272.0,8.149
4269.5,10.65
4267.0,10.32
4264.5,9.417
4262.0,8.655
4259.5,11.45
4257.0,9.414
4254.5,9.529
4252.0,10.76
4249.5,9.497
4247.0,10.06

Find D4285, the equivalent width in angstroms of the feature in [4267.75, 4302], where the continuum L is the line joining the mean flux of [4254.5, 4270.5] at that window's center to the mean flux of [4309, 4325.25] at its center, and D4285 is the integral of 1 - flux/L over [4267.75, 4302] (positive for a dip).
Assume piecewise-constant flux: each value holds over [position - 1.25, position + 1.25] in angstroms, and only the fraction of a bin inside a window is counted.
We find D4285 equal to 1.3 angstroms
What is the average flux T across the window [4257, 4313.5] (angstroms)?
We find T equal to 9.25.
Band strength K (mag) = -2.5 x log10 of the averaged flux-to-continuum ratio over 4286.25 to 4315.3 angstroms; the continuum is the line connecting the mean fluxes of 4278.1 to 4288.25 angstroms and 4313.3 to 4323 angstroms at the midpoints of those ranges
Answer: 0.16 mag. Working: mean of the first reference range 9.94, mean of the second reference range 9.98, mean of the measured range 8.63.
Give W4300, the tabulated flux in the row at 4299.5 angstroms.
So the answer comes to 8.765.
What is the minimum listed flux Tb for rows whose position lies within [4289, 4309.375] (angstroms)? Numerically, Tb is 5.867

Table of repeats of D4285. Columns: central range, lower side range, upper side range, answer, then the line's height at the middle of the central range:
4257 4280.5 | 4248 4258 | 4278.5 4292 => -0.20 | 9.82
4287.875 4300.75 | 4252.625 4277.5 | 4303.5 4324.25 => 0.31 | 9.4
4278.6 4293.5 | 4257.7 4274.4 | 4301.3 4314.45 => -1.49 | 8.97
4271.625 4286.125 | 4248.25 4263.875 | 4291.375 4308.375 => -1.21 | 9.07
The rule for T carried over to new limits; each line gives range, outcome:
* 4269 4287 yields 9.78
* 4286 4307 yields 8.58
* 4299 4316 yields 8.25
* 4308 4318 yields 9.43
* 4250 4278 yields 9.79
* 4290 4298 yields 9.36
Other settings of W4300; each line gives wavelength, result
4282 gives 9.886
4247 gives 10.06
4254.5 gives 9.529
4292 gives 10.52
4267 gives 10.32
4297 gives 8.06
